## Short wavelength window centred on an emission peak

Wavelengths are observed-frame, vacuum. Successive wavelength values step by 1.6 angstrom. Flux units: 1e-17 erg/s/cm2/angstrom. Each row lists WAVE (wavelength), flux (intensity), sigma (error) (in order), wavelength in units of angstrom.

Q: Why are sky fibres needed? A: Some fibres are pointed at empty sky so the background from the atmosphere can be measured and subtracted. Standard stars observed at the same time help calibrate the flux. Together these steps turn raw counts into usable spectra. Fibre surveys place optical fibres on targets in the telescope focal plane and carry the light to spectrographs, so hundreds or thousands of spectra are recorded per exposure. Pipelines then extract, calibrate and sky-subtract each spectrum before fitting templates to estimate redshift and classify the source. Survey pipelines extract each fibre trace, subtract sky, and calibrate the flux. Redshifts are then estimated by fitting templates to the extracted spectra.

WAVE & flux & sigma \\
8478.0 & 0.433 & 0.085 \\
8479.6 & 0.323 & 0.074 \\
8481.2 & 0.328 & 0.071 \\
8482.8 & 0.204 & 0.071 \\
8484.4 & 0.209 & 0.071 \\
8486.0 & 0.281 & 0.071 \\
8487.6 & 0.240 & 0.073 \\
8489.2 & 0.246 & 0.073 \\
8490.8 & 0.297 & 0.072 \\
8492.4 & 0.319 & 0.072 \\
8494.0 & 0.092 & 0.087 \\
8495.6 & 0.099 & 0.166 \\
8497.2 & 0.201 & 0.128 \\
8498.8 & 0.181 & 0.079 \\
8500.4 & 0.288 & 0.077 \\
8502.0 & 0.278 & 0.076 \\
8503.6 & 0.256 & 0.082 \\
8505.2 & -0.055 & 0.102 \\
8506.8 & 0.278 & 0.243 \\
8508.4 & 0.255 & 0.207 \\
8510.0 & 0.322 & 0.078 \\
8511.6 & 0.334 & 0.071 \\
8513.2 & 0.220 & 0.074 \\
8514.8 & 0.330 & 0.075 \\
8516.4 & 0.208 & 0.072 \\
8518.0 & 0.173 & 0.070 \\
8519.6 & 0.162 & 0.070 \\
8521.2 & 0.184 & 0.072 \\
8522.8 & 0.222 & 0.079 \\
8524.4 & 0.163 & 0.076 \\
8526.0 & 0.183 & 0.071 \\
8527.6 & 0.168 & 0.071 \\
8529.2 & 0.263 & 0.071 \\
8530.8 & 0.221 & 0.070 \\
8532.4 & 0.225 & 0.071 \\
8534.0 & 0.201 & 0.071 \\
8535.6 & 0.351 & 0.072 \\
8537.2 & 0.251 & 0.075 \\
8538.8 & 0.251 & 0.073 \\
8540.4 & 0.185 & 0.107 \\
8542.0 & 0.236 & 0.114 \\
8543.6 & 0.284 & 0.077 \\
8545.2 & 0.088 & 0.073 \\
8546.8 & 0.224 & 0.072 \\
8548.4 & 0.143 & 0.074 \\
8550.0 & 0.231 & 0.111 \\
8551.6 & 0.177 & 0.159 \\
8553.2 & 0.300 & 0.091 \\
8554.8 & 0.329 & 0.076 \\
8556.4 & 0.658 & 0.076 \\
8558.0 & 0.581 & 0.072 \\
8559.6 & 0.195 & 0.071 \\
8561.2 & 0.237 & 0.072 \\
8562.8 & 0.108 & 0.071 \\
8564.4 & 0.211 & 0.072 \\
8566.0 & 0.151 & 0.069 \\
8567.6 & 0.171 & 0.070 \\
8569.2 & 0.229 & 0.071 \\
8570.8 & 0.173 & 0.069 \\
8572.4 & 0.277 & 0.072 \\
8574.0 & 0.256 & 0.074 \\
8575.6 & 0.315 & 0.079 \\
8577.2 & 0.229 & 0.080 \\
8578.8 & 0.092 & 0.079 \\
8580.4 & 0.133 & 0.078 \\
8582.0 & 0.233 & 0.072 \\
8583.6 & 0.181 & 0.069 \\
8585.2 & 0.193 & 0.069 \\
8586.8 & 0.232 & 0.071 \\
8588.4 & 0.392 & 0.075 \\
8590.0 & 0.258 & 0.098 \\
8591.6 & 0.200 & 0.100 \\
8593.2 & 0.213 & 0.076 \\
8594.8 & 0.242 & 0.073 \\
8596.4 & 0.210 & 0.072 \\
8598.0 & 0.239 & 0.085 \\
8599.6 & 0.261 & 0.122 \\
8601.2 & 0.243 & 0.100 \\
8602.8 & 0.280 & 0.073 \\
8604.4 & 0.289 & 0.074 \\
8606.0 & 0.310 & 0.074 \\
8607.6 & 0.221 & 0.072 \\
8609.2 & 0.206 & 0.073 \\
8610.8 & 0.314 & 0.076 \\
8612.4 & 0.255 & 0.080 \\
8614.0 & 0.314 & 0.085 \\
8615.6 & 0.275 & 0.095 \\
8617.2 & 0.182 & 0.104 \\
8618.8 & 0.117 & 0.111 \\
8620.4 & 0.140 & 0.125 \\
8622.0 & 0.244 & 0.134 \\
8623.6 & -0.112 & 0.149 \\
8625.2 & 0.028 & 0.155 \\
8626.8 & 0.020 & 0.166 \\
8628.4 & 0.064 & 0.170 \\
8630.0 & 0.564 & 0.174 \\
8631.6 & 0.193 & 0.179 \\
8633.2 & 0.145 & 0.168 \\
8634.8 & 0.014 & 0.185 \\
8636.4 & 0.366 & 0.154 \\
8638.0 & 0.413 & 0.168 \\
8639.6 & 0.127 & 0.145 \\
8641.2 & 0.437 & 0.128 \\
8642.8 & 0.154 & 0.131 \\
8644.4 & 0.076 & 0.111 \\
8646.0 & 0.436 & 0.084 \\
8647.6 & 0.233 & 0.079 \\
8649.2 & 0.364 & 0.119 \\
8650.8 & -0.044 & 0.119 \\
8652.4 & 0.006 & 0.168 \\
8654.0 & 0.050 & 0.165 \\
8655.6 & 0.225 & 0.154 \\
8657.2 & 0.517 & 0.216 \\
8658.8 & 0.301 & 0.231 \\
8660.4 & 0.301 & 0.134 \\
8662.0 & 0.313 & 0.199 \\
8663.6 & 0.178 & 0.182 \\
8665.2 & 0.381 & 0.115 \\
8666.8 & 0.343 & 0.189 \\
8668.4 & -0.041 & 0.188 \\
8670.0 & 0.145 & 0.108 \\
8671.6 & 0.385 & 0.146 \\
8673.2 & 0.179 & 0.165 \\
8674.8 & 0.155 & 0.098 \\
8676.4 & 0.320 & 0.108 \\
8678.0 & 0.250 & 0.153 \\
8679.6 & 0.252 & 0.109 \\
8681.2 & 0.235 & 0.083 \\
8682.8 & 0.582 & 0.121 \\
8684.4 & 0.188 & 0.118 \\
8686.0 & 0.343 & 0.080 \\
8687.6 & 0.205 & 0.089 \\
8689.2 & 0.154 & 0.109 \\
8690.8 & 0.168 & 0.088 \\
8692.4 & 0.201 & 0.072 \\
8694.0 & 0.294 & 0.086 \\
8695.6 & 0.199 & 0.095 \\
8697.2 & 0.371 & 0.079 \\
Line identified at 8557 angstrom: Hgamma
